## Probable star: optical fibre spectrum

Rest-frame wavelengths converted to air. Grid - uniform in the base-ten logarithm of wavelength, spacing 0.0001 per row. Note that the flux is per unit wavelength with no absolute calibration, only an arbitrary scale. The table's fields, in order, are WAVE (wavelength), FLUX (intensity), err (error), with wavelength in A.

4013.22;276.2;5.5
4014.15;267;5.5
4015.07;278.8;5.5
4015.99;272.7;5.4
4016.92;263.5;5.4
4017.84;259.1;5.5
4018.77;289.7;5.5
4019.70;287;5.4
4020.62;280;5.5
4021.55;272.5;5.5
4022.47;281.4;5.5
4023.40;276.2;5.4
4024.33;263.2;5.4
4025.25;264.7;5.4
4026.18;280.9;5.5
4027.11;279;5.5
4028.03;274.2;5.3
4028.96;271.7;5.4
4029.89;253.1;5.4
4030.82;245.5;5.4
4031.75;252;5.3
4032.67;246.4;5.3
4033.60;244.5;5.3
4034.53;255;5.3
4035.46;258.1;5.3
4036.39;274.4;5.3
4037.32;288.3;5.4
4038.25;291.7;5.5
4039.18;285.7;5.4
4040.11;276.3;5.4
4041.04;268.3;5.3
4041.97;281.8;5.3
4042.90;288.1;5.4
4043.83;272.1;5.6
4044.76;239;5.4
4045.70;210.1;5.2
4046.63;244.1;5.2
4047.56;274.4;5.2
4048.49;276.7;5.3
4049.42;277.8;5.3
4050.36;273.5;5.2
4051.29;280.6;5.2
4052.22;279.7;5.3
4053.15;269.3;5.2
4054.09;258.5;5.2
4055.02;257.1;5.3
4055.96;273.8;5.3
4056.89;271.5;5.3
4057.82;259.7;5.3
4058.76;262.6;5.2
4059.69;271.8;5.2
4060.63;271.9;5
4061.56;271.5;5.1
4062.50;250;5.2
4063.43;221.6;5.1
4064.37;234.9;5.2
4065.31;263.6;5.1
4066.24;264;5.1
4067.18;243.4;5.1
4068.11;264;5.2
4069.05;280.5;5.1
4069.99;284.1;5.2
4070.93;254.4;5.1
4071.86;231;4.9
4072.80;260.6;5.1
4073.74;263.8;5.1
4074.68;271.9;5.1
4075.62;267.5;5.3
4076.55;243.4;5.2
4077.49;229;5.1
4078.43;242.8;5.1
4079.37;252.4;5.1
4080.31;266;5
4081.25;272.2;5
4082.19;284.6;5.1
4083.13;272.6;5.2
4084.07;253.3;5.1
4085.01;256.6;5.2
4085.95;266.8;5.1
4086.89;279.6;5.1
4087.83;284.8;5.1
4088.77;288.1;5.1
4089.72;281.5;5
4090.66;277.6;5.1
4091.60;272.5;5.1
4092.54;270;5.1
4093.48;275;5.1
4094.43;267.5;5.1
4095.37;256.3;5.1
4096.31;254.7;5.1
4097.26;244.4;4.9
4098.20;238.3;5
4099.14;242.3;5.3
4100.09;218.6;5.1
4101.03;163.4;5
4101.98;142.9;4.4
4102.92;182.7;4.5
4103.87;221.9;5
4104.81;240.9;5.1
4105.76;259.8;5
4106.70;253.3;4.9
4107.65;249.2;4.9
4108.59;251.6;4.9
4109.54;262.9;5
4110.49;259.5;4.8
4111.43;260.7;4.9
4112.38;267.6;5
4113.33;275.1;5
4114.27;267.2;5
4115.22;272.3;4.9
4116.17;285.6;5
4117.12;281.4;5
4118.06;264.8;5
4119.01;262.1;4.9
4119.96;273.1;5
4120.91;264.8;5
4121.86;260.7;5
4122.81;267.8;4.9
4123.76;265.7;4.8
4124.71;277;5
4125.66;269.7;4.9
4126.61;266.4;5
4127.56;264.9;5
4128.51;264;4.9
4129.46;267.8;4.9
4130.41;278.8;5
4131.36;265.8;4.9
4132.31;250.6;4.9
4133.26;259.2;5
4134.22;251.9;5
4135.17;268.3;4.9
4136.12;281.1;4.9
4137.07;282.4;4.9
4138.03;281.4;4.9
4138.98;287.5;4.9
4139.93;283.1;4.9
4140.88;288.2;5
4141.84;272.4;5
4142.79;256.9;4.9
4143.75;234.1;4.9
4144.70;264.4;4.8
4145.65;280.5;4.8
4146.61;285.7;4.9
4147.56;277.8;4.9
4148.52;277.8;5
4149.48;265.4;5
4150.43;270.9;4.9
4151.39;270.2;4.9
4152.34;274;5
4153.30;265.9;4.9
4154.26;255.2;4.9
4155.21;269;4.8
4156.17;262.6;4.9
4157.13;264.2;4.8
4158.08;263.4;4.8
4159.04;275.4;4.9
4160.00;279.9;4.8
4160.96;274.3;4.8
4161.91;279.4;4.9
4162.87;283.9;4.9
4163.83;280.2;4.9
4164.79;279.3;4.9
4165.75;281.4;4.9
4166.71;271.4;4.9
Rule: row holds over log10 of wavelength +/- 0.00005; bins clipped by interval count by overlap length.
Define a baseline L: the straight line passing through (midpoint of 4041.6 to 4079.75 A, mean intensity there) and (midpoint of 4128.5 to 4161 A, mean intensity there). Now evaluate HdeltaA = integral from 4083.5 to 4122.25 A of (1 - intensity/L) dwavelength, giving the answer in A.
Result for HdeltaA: 1.5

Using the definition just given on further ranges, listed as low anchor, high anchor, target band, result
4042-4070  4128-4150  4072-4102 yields 1.1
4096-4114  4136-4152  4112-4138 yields -1.4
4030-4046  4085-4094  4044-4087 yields 1.5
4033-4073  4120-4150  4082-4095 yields -0.3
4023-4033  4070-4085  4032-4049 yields -0.1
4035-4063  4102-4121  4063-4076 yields 0.3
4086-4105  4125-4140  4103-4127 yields -0.3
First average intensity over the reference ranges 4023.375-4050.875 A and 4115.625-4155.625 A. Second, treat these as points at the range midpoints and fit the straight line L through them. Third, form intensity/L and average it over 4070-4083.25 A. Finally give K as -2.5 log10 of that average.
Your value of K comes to 0.04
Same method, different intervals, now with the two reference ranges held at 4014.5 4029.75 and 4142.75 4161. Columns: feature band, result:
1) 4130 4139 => 0.00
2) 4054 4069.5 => 0.05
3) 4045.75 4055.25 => 0.02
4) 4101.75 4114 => 0.12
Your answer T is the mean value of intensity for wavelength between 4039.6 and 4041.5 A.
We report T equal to 273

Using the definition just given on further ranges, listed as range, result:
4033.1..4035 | 249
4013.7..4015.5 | 274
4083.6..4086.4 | 259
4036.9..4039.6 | 289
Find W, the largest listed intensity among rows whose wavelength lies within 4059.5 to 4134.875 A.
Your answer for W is 288.1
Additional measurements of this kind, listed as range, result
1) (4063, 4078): 284.1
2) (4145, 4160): 285.7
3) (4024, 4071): 291.7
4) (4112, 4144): 288.2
